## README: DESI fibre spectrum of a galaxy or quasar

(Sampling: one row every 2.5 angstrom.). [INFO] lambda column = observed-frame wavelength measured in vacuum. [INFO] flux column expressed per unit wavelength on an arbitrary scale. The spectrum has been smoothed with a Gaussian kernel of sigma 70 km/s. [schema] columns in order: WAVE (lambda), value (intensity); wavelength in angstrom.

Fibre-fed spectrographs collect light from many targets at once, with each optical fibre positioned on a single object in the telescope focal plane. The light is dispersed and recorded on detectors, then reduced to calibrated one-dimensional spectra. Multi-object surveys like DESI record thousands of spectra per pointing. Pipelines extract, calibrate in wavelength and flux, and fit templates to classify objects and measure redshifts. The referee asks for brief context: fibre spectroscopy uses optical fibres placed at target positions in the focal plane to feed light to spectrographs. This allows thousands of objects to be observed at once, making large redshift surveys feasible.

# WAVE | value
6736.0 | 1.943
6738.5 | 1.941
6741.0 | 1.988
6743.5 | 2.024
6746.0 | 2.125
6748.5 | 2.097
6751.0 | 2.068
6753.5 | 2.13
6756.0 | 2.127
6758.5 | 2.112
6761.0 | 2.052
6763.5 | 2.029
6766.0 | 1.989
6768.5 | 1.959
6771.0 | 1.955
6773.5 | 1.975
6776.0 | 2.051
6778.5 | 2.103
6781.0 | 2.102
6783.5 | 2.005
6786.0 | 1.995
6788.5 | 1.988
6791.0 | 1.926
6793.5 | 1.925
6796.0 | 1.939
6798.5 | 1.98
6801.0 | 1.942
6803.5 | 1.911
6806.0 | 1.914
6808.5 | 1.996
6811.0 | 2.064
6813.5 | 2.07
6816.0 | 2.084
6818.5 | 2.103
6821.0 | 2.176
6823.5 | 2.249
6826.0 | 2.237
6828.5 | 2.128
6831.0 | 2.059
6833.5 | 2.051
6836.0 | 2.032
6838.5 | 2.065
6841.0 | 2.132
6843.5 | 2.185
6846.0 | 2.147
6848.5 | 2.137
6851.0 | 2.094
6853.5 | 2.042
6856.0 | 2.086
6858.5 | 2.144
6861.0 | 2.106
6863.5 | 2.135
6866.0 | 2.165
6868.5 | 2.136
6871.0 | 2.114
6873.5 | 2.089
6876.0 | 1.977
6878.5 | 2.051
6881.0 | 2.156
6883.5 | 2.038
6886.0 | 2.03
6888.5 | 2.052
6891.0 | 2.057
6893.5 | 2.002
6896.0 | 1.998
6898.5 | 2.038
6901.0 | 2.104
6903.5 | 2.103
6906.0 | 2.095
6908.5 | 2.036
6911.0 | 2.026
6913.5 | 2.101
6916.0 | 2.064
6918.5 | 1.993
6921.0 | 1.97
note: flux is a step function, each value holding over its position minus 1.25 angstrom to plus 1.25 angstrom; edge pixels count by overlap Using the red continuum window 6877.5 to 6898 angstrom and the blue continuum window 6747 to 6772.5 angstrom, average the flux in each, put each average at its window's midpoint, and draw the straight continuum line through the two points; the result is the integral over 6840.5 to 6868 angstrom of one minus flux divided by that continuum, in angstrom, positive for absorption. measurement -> -1.0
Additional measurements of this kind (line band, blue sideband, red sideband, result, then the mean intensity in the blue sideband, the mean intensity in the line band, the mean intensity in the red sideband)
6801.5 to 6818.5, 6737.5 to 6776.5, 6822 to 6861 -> 0.64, 2.04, 2.01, 2.12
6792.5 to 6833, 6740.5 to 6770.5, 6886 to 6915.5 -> 0.14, 2.06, 2.05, 2.05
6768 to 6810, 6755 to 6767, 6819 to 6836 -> 2.27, 2.06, 1.98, 2.14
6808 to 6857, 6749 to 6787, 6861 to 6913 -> -1.18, 2.04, 2.11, 2.07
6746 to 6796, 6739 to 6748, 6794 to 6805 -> -0.97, 2.04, 2.03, 1.94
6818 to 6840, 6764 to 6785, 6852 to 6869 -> -0.46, 2.02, 2.12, 2.12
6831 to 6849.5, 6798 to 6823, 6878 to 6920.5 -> -0.58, 2.03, 2.1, 2.05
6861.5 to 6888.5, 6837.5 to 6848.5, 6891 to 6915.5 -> 0.07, 2.13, 2.09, 2.06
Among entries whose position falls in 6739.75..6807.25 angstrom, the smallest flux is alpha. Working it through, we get 1.911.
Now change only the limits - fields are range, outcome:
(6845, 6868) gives 2.042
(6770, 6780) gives 1.955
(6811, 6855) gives 2.032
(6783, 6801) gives 1.925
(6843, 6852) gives 2.094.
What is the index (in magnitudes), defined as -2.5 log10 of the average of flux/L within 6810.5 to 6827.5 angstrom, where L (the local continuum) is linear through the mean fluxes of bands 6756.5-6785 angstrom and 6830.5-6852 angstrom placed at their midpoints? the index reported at -0.033 mag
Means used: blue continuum 2.03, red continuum 2.1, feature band 2.14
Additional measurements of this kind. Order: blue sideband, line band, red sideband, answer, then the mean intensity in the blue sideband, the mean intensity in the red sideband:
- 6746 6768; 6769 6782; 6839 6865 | 0.03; 2.07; 2.12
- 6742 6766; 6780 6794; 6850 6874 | 0.05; 2.08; 2.11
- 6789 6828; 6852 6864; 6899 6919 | -0.03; 2.04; 2.07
